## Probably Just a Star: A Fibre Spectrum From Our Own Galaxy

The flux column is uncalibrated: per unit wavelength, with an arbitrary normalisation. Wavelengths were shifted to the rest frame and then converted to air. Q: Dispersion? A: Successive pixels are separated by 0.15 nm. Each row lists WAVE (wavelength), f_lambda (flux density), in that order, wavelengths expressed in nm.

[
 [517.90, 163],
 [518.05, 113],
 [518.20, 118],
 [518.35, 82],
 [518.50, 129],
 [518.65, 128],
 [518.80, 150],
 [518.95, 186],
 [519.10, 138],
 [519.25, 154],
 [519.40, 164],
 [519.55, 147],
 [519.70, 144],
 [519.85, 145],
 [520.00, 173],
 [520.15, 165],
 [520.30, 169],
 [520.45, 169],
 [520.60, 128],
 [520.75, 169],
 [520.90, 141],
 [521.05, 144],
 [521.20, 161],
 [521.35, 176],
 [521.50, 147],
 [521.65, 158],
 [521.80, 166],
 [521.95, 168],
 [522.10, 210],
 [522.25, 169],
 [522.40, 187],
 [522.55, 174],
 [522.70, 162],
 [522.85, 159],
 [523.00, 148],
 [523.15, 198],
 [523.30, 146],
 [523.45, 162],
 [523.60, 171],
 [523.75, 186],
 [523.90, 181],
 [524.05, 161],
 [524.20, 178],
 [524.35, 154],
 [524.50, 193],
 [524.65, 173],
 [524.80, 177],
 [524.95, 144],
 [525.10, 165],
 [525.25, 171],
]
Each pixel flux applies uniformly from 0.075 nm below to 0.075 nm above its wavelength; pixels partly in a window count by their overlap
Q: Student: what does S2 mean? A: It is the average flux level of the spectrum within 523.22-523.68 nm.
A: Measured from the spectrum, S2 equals 160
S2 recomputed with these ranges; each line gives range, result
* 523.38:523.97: 175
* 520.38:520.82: 155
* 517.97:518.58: 111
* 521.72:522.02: 167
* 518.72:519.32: 157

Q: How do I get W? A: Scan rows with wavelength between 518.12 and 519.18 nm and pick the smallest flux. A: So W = 82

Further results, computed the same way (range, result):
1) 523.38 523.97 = 162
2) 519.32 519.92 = 144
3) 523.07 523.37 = 146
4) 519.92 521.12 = 128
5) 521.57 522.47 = 158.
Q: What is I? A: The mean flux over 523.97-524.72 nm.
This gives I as 172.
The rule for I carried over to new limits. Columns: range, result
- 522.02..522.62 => 185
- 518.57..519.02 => 154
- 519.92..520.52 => 169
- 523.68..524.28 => 176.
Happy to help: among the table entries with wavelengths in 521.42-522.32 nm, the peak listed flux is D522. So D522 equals 210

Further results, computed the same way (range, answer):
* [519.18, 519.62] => 164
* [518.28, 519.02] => 186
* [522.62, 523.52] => 198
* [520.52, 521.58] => 176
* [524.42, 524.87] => 193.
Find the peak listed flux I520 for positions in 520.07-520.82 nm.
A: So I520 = 169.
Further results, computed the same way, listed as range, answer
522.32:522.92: 187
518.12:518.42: 118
